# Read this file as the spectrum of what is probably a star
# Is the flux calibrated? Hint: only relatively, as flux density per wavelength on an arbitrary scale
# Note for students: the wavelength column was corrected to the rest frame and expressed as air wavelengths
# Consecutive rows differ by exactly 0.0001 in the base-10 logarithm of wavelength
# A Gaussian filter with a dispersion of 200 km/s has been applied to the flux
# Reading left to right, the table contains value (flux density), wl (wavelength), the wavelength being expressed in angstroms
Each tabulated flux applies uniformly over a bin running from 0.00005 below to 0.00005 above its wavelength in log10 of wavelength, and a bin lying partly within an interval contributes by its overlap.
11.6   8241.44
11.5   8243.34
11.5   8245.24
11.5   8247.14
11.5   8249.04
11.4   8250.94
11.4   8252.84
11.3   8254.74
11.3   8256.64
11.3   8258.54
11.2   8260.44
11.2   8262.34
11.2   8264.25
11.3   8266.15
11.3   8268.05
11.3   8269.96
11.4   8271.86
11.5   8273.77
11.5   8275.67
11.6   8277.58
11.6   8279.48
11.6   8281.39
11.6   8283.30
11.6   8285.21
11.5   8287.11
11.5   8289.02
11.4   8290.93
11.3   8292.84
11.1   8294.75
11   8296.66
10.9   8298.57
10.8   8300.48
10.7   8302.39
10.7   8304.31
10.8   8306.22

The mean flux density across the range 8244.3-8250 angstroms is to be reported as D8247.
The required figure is 11.5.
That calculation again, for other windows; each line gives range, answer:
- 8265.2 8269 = 11.3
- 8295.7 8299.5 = 11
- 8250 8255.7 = 11.4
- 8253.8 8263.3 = 11.3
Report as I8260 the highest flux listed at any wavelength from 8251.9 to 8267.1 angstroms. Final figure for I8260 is 11.4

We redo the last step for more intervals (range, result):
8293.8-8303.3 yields 11.1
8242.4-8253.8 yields 11.5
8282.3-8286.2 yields 11.6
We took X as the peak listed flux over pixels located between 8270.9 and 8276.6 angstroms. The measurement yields 11.5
